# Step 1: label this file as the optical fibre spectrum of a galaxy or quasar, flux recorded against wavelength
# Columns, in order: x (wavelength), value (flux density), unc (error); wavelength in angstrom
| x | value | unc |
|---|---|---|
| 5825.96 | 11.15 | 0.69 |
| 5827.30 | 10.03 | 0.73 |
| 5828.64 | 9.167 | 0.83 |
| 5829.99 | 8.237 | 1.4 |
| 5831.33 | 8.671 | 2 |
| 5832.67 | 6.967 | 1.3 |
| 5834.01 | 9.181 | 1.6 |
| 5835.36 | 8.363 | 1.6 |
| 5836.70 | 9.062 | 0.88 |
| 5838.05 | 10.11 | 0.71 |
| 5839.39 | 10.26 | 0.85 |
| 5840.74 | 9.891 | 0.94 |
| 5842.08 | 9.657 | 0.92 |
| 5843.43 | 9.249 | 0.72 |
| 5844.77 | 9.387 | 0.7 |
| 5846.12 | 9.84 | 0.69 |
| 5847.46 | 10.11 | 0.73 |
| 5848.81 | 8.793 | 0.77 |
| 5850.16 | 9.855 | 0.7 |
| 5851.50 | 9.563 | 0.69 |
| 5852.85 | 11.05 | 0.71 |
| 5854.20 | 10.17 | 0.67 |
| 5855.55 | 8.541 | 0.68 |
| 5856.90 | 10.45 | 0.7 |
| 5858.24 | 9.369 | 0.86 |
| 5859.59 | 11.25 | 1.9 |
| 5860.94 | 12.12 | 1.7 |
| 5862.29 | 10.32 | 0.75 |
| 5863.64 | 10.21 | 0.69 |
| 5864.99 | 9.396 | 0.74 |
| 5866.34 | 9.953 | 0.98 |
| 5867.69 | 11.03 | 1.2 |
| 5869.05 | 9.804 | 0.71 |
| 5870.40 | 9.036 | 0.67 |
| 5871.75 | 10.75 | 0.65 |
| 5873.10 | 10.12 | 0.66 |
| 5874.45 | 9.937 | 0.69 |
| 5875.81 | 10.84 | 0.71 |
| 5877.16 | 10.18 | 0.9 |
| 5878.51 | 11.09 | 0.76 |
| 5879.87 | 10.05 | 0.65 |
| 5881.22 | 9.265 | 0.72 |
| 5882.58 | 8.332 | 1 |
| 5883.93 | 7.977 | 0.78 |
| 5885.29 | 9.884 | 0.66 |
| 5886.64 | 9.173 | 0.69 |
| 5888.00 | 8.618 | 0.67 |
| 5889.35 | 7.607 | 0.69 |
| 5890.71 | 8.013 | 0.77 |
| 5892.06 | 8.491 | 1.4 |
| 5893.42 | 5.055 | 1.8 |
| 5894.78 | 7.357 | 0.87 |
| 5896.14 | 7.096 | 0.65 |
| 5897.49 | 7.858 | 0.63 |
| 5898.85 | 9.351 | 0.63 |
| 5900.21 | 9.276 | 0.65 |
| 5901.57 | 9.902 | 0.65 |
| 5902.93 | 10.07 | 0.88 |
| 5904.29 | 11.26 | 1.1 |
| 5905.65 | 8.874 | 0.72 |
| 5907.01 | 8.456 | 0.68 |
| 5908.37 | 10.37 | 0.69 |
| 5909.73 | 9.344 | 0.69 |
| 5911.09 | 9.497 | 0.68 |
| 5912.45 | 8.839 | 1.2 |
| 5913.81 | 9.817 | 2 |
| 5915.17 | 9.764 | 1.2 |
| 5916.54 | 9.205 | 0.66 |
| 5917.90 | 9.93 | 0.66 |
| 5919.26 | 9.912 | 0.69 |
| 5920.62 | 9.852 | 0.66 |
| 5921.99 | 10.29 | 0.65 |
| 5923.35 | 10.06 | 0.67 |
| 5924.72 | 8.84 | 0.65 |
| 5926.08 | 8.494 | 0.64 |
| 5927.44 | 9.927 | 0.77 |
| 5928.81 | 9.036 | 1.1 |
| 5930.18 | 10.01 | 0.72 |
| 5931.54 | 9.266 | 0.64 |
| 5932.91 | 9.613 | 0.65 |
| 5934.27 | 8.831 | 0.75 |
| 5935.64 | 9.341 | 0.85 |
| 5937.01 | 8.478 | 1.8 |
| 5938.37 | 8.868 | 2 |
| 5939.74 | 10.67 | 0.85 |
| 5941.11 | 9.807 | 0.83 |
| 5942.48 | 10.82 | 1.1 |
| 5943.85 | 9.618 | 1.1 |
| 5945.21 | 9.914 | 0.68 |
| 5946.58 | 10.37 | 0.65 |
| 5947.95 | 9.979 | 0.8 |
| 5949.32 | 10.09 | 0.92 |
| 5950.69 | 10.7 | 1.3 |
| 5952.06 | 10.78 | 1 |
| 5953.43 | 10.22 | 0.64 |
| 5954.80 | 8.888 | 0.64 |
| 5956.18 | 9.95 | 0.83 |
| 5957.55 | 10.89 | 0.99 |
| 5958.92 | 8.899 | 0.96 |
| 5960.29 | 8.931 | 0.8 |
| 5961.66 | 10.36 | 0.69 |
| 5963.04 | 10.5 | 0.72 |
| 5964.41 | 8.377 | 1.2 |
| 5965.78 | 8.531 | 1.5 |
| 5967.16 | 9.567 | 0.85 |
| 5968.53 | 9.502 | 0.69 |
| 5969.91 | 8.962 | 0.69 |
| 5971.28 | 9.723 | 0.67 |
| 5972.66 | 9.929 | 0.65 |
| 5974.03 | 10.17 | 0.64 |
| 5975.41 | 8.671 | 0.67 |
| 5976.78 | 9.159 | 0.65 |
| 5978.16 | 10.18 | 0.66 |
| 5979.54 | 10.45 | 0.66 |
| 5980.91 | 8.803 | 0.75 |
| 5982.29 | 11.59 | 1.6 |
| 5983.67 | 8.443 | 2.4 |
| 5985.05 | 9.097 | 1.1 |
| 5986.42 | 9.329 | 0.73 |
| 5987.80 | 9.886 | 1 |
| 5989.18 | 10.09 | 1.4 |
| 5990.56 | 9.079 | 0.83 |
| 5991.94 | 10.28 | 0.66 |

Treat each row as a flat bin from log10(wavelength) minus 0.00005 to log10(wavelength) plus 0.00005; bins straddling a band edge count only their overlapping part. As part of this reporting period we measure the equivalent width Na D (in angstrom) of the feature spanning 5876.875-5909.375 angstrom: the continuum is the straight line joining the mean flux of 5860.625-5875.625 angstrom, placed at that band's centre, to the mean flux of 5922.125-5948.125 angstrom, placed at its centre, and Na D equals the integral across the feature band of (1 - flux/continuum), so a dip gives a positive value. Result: 3.5 angstrom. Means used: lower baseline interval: 10.2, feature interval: 8.89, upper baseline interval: 9.59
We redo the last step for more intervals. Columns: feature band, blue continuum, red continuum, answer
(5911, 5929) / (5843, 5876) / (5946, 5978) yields 0.5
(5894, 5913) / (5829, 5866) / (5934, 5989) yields 1.1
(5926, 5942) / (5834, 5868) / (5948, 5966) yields 0.7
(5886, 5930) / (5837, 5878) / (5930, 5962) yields 3.7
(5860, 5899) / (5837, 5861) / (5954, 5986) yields 2.2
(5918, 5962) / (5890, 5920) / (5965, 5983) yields -2.0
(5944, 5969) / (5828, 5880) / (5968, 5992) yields -0.4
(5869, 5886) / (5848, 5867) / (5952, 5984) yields 0.4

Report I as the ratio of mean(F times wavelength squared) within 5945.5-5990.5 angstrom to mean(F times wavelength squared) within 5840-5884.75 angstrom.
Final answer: 1.01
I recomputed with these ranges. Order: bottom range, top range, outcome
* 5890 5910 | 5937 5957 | 1.17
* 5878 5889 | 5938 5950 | 1.11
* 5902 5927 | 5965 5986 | 1.01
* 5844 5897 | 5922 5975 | 1.05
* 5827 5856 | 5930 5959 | 1.09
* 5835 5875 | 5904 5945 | 0.98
